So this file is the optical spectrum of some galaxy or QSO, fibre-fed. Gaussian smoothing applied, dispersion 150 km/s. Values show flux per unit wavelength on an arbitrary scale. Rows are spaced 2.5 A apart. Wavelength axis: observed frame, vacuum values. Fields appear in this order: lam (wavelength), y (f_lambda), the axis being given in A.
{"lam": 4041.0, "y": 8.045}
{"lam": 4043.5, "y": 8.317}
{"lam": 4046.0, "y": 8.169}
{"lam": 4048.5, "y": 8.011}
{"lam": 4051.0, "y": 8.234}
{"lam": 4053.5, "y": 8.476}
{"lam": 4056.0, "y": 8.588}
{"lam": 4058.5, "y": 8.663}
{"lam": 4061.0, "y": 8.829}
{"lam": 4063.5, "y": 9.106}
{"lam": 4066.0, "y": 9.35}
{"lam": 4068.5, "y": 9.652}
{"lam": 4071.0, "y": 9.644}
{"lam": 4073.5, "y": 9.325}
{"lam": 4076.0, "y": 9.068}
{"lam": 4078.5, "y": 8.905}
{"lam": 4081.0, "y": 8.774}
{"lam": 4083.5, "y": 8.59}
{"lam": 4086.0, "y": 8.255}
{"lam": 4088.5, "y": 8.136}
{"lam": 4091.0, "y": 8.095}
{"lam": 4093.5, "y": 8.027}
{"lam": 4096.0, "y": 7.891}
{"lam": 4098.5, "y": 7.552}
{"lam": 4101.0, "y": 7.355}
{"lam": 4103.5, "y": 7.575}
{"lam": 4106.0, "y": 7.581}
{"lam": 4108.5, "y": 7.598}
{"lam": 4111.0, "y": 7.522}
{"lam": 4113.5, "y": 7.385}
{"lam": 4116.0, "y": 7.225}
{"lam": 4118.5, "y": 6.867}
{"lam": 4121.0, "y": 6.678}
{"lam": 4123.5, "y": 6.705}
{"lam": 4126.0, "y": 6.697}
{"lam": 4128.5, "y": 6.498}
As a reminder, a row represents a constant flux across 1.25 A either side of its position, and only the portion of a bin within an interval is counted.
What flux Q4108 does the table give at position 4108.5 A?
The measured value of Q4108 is 7.598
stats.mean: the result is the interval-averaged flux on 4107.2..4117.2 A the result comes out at 7.43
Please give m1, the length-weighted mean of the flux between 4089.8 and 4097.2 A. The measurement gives 8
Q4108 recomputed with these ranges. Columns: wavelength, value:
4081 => 8.774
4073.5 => 9.325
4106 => 7.581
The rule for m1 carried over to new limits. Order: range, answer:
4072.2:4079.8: 9.1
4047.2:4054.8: 8.24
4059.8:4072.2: 9.32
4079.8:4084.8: 8.68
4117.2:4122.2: 6.78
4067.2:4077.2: 9.42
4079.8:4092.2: 8.37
